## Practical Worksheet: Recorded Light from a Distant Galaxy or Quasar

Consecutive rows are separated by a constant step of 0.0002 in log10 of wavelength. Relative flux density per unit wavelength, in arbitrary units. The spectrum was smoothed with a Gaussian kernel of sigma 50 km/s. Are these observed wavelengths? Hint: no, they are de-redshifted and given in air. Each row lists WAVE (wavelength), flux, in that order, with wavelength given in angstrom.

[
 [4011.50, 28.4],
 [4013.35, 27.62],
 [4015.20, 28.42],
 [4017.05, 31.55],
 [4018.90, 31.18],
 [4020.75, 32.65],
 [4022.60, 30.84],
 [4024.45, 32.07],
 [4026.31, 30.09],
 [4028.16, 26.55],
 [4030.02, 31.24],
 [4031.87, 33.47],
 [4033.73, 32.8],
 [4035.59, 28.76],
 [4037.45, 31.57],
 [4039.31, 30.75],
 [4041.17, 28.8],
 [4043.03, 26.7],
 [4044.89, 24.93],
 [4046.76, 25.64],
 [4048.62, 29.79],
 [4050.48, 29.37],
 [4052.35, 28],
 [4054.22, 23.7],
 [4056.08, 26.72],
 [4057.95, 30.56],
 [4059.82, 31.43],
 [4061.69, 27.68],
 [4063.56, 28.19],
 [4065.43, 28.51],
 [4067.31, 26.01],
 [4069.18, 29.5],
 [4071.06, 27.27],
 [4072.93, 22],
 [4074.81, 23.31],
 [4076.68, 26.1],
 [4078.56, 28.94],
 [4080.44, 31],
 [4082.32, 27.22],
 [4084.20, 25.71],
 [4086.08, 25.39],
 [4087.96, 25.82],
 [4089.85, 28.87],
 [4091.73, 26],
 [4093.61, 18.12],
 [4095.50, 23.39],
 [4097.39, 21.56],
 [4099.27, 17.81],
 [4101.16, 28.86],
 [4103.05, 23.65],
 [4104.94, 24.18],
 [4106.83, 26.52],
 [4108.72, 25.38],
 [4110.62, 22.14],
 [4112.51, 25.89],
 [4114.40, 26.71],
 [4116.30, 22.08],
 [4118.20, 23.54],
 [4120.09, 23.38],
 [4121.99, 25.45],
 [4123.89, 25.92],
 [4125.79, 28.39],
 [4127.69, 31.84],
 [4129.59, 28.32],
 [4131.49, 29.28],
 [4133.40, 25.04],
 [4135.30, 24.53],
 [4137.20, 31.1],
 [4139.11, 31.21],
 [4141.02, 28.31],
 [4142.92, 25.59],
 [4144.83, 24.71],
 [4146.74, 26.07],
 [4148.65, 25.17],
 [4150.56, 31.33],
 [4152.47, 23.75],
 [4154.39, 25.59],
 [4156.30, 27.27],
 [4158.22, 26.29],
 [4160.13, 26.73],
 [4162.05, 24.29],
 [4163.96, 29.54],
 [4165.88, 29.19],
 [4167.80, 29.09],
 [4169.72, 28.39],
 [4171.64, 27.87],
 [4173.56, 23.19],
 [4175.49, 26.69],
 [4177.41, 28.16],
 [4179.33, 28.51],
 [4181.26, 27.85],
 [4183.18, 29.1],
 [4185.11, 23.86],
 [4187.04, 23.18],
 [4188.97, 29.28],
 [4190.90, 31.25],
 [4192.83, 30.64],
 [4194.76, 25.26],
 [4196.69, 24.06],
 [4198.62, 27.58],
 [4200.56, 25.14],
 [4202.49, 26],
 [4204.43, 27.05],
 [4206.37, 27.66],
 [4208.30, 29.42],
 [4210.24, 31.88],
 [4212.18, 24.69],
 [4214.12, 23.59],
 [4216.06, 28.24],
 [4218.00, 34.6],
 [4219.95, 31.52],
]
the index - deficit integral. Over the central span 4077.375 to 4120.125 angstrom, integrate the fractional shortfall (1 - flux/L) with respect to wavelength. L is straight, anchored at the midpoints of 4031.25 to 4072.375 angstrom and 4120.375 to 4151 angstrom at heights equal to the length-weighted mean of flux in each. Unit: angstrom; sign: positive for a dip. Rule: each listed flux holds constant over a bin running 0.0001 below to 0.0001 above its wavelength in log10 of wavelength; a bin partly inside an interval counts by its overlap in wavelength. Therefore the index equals 4.66 angstrom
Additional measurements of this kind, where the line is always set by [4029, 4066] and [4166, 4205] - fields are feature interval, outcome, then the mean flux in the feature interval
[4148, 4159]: 0.4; 26.6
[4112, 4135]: 1.4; 26.3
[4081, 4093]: 0.8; 26.4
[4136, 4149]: 0.1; 27.5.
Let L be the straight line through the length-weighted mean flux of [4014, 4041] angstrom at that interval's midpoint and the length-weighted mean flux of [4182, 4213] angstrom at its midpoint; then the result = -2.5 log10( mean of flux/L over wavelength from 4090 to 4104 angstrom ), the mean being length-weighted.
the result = 0.26 mag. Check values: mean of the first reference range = 30.8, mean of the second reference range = 27.3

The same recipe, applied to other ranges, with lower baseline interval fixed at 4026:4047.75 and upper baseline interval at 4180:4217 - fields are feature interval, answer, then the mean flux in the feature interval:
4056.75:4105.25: 0.104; 26.1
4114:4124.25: 0.161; 24.3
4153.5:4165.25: 0.038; 26.7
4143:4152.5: 0.057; 26.4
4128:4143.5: -0.007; 28.1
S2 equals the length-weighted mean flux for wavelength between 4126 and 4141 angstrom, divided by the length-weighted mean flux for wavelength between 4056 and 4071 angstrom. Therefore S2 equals 1.00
